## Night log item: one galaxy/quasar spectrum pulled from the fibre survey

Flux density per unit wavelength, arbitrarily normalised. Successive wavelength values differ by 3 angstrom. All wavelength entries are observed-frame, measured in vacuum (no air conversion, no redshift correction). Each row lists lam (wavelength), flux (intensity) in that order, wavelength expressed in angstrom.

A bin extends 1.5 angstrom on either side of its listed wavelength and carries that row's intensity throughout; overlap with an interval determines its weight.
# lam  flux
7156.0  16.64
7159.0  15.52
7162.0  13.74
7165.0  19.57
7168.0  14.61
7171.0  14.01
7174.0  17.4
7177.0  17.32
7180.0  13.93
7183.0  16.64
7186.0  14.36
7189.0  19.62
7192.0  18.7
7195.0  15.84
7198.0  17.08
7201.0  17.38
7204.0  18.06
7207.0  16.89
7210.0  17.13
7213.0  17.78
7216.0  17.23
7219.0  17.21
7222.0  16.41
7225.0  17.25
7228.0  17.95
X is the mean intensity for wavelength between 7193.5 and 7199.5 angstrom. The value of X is 16.5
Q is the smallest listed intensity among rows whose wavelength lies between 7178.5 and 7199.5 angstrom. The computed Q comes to 13.93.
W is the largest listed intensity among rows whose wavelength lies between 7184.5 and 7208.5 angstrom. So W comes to 19.62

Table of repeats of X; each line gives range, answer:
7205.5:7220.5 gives 17.2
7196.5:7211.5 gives 17.3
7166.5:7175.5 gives 15.3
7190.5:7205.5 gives 17.4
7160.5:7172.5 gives 15.5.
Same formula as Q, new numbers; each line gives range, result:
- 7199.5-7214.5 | 16.89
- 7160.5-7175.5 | 13.74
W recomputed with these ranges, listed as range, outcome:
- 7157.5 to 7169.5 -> 19.57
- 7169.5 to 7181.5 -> 17.4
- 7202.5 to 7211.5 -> 18.06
